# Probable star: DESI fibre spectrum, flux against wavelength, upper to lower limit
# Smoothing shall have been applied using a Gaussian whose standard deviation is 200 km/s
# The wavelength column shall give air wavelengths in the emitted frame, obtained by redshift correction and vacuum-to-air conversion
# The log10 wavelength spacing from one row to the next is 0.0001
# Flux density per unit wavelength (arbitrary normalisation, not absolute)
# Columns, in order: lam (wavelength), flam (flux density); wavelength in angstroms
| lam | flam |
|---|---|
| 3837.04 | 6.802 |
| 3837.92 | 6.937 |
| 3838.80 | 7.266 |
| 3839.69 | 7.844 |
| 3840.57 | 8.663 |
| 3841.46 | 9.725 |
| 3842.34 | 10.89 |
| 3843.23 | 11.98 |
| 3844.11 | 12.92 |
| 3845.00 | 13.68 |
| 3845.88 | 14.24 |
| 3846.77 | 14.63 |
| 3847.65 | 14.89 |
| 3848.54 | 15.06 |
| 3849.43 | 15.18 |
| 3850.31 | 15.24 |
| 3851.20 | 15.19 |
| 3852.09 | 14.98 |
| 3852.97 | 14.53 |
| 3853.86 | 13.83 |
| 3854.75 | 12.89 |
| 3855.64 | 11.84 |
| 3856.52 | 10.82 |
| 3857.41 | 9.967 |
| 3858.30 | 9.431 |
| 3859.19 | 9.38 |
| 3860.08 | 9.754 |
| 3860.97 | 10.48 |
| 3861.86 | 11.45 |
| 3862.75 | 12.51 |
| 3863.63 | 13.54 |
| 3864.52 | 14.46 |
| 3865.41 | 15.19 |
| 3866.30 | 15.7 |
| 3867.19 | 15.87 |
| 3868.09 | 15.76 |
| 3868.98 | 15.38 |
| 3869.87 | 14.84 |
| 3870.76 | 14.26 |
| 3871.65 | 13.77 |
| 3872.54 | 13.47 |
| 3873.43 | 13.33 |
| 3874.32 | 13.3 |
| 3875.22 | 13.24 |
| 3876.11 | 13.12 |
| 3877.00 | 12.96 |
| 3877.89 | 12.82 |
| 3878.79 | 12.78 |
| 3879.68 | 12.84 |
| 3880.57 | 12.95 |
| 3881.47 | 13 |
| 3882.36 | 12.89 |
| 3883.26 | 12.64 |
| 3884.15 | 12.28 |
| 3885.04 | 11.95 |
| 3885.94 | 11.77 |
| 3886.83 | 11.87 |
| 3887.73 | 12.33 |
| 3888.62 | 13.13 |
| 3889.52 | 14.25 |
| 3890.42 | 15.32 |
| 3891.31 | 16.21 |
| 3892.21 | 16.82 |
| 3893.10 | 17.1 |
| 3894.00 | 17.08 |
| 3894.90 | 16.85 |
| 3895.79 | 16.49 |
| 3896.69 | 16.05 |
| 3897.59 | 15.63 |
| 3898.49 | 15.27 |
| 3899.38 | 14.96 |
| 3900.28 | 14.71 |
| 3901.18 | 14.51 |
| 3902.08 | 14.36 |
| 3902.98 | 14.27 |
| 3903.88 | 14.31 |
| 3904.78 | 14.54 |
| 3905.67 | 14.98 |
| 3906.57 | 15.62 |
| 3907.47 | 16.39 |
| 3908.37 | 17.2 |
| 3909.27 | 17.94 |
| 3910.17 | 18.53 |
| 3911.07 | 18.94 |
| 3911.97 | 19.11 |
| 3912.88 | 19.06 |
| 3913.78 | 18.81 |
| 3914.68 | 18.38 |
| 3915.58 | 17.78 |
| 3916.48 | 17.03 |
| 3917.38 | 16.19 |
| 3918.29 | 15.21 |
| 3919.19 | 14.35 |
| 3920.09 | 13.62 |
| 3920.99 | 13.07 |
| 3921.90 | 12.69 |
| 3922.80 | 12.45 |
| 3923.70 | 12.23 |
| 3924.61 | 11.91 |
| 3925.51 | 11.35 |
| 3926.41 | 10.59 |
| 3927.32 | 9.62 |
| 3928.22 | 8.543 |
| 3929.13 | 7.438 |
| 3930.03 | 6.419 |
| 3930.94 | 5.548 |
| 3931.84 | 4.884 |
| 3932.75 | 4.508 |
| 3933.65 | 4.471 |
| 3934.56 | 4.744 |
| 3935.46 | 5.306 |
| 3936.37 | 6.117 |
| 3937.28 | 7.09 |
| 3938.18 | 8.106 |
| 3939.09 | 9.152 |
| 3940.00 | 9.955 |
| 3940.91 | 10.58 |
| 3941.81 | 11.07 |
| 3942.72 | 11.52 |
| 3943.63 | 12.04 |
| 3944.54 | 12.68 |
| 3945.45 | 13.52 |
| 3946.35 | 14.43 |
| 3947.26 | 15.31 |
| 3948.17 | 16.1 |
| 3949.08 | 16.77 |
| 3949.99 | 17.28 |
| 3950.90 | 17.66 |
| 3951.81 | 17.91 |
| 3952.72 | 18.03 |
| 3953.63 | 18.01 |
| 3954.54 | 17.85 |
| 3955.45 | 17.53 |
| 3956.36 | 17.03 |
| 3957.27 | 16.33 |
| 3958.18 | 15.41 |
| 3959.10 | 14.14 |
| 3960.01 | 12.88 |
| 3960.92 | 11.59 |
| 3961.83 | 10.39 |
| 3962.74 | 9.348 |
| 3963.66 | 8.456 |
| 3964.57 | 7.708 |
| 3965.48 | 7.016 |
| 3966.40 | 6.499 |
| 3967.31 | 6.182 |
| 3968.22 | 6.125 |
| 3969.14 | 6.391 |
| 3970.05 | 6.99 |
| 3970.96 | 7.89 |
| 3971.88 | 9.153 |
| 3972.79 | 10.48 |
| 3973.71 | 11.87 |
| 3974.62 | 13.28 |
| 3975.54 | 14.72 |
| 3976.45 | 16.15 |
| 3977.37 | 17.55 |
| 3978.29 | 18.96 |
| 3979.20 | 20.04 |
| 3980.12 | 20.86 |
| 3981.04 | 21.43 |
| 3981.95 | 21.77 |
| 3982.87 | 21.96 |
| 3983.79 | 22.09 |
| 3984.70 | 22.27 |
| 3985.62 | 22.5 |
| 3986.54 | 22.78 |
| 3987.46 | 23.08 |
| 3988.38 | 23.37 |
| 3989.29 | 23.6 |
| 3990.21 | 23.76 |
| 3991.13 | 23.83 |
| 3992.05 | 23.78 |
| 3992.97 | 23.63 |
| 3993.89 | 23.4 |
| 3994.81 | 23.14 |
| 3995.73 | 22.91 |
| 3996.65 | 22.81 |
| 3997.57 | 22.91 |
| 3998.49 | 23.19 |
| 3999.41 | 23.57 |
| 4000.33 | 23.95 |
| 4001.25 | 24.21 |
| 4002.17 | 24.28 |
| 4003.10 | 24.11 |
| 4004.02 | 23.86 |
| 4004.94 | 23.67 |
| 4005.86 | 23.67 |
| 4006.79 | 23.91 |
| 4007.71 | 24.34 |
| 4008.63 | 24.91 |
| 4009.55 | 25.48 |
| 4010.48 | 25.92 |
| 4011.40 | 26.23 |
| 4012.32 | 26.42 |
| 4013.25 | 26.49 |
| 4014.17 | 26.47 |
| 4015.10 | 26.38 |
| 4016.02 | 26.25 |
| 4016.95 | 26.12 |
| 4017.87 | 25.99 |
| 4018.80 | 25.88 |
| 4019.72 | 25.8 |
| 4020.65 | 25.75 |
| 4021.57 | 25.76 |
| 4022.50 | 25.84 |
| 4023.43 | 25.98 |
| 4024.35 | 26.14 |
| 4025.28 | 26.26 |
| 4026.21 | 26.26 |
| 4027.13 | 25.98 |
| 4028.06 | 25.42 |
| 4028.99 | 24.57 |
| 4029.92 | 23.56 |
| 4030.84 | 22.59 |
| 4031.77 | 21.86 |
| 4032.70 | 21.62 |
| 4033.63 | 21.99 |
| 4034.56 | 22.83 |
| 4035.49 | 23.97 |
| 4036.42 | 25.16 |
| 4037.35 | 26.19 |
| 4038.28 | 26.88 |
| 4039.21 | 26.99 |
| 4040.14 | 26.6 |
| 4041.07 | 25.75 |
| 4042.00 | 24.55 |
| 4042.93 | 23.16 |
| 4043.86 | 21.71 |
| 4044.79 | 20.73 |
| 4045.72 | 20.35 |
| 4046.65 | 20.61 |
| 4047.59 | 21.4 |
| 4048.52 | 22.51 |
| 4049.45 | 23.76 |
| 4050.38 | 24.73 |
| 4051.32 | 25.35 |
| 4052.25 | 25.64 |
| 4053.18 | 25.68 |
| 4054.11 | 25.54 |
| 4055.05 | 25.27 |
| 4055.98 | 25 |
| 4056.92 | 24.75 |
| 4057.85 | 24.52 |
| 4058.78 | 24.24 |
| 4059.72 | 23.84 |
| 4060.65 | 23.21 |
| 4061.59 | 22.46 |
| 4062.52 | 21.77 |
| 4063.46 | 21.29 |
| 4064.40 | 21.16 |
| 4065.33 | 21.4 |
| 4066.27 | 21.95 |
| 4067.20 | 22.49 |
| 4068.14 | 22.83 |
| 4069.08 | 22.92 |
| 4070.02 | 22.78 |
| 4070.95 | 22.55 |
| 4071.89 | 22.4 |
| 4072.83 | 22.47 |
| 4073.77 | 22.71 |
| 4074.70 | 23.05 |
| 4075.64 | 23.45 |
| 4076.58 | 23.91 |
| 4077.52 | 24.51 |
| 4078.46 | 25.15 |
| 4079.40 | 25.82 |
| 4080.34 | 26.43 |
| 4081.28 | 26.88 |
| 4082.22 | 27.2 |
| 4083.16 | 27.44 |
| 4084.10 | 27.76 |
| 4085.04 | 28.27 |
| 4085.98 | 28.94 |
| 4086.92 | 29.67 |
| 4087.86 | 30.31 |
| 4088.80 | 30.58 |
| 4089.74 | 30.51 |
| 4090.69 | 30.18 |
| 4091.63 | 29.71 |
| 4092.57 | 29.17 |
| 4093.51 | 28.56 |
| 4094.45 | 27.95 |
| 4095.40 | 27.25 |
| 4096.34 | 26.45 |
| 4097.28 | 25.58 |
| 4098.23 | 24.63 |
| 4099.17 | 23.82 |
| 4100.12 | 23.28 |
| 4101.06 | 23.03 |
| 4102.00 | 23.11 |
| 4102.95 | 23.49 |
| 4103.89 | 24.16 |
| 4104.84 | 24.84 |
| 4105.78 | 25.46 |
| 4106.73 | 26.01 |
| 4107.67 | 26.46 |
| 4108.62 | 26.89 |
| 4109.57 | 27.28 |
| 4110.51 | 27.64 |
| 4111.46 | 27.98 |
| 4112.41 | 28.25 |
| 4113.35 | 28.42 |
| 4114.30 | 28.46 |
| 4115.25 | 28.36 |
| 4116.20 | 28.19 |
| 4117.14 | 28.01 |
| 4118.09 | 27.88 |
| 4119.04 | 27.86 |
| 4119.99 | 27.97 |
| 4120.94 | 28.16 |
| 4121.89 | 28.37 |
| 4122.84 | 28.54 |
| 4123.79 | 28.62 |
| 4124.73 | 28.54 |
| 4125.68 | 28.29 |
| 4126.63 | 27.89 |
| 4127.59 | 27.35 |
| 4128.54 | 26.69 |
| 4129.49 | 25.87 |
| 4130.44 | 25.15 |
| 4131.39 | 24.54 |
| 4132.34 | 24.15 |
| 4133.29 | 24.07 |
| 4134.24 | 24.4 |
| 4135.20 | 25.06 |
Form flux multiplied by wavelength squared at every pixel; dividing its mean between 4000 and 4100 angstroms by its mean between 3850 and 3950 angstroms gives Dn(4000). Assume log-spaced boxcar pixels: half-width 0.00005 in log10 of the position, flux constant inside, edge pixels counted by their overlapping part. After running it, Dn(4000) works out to 2.0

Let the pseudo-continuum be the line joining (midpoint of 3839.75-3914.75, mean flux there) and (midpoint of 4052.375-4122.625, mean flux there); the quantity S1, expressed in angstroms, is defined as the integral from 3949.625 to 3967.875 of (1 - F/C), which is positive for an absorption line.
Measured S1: 5.16 angstroms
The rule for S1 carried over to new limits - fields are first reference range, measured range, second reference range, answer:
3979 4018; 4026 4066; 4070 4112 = 2.03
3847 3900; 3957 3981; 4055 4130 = 9.05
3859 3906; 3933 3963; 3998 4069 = 9.46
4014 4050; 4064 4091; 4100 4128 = 0.58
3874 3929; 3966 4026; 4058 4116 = -3.06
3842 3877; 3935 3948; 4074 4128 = 5.36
